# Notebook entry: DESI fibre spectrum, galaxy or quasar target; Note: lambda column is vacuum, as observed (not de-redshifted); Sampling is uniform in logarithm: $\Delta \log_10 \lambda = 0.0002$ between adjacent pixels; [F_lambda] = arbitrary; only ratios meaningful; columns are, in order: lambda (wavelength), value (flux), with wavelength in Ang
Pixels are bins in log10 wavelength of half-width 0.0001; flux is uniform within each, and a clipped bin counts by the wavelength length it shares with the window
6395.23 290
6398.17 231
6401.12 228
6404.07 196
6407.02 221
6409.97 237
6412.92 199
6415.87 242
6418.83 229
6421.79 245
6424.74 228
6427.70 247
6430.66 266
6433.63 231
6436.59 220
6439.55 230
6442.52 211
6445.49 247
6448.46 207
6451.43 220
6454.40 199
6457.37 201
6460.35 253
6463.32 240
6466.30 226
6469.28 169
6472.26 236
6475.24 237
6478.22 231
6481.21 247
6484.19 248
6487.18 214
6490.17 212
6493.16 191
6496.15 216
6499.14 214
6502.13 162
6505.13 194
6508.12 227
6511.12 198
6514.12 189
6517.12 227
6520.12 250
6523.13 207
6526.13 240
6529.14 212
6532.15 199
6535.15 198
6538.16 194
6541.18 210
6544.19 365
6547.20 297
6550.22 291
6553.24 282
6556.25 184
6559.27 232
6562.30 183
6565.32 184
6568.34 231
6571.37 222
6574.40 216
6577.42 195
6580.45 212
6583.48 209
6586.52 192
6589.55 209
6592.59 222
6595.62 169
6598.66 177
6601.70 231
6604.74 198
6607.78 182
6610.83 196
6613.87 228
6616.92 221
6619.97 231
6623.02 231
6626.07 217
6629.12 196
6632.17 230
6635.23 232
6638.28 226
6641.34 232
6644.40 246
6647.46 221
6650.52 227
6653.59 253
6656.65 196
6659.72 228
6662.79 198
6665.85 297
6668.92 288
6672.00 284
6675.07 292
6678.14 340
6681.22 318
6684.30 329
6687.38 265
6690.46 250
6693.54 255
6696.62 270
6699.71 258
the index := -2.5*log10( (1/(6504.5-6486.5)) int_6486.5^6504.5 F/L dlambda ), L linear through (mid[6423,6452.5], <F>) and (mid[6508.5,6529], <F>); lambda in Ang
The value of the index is 0.11 mag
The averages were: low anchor 231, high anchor 218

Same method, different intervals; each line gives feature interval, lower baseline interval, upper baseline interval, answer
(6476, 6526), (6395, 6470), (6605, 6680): 0.07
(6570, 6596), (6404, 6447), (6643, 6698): 0.22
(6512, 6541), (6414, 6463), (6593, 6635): 0.04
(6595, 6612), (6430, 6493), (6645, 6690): 0.29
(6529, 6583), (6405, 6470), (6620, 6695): 0.05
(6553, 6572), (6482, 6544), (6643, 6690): 0.09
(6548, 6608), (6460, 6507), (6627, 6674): 0.08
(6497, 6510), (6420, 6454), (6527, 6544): 0.11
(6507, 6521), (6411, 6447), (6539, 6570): 0.12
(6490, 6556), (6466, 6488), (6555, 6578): -0.05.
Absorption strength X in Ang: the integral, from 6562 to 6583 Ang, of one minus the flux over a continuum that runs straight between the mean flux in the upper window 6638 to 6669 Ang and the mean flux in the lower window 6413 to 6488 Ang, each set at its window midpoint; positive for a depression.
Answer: 2.27 Ang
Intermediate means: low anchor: 229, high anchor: 236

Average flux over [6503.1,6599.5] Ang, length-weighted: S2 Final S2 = 219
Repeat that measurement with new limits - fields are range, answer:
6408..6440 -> 234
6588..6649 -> 215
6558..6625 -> 208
